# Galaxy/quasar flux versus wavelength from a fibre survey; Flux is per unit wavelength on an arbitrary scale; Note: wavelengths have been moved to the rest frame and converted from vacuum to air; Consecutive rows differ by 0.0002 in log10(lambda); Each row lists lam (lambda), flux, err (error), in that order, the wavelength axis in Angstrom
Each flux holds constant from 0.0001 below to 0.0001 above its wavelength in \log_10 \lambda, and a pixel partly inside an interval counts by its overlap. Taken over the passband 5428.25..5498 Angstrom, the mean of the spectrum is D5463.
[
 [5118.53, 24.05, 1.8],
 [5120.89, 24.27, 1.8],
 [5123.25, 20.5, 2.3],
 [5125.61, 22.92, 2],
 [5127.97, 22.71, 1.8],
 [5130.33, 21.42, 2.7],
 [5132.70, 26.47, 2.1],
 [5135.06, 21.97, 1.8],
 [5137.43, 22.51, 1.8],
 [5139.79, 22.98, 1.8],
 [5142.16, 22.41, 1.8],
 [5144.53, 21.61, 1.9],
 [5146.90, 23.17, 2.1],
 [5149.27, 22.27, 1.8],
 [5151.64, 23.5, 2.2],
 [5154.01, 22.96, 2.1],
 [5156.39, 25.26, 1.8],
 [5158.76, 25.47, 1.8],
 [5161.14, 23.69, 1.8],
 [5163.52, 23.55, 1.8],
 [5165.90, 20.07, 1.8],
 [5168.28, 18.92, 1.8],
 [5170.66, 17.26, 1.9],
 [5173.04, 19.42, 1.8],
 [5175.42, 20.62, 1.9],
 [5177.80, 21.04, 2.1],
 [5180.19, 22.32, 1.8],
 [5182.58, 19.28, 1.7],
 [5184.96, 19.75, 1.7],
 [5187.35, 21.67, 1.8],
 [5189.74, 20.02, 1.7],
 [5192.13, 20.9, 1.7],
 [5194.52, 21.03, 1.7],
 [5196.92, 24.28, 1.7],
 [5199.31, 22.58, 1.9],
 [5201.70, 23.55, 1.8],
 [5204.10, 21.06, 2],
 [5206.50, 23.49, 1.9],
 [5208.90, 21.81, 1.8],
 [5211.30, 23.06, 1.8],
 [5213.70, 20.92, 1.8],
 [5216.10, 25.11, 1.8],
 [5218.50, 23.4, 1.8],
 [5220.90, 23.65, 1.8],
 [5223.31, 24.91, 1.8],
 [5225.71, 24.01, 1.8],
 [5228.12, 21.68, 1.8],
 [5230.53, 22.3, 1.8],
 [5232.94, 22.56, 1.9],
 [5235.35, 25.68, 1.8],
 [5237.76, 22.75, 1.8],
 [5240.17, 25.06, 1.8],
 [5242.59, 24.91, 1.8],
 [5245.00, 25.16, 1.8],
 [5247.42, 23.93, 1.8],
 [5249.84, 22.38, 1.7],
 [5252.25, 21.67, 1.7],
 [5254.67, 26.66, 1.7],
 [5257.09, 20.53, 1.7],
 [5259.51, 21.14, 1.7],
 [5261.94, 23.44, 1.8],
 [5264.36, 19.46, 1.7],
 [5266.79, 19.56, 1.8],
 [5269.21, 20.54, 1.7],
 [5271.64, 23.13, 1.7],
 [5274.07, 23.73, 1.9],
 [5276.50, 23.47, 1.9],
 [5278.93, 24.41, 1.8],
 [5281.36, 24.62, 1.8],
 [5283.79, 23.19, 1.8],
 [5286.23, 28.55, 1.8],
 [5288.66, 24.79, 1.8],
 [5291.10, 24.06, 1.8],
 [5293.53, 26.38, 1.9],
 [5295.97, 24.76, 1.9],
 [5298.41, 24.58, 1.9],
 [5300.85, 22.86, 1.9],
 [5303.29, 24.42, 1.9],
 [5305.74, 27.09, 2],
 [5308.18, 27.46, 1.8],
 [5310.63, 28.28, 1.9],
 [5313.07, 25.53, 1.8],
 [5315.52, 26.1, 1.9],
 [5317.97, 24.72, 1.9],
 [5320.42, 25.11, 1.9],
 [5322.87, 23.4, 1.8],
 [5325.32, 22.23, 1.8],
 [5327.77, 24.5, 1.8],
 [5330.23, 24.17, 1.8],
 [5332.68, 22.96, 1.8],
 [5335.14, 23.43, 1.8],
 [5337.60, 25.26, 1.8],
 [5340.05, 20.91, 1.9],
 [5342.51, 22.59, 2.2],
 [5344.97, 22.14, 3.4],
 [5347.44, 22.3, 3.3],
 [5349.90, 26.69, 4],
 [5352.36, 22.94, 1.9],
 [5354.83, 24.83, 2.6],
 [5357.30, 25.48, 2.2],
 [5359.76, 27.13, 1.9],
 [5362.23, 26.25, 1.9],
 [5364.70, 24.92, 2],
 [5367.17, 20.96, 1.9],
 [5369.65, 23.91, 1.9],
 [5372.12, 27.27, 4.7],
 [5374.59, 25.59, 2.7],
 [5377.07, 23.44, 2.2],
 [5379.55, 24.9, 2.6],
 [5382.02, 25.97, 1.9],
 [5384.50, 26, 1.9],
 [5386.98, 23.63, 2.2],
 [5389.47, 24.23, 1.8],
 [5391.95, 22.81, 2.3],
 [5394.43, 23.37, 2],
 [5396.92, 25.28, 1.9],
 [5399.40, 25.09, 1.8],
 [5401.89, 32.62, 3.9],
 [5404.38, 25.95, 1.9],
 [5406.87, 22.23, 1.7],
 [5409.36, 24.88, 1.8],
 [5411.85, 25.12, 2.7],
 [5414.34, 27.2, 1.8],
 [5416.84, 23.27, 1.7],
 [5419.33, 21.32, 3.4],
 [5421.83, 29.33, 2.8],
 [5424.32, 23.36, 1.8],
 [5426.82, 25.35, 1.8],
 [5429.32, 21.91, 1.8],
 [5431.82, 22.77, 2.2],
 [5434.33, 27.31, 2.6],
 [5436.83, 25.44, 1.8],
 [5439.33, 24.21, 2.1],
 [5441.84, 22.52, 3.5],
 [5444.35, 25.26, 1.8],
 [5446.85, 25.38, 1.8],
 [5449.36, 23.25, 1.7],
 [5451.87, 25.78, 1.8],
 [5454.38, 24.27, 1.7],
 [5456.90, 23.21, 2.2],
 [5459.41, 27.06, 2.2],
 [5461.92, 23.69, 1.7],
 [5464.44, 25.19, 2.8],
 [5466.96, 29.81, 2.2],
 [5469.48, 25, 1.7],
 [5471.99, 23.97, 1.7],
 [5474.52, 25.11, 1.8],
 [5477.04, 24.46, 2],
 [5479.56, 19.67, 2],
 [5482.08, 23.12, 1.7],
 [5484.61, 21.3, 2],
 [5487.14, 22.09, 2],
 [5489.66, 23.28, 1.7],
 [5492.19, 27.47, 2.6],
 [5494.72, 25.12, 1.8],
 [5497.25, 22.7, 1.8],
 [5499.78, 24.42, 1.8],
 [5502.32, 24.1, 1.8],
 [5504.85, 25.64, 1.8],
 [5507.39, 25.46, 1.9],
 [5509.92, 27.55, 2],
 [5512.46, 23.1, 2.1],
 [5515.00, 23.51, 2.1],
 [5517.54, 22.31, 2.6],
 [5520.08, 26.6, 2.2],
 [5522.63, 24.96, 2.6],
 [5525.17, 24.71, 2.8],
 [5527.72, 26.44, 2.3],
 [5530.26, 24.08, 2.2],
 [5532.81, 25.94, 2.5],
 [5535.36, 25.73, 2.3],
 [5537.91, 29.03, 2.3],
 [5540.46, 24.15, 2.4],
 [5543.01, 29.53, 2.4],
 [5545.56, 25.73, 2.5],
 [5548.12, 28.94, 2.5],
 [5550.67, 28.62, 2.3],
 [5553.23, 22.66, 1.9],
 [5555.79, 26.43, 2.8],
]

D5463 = 24.3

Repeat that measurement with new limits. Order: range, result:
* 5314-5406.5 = 24.6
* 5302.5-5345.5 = 24.5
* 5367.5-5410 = 25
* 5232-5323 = 24.1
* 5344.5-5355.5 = 23.8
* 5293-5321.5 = 25.6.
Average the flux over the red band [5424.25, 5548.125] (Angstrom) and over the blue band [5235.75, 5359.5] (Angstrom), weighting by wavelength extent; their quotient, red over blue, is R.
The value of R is 1.03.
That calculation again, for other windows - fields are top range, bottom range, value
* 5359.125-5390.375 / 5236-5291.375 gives 1.07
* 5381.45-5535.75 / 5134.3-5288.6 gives 1.09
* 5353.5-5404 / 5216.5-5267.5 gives 1.09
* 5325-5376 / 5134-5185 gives 1.10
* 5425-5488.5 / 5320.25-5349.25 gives 1.04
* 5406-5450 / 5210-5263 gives 1.05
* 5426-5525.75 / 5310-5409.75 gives 0.99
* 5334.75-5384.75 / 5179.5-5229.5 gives 1.09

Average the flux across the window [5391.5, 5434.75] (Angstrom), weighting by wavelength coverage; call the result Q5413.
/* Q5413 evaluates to 24.9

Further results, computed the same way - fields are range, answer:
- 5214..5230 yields 23.6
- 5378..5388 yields 25.1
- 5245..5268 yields 22.2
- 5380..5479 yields 24.9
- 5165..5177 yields 19.3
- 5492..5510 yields 25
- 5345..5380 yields 24.7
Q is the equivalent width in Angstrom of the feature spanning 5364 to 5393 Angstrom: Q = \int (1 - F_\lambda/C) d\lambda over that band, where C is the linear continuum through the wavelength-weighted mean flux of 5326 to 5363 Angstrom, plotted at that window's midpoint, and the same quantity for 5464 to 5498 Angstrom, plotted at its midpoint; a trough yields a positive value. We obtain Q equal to -0.47 Angstrom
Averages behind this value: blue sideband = 24.1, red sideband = 24.2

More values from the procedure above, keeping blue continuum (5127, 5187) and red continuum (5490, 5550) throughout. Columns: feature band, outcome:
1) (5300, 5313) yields -1.4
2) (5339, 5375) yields -0.4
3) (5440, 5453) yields 0.2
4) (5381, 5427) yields -1.3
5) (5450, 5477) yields -0.3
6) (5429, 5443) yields 0.3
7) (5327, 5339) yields -0.1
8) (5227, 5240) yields -0.2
